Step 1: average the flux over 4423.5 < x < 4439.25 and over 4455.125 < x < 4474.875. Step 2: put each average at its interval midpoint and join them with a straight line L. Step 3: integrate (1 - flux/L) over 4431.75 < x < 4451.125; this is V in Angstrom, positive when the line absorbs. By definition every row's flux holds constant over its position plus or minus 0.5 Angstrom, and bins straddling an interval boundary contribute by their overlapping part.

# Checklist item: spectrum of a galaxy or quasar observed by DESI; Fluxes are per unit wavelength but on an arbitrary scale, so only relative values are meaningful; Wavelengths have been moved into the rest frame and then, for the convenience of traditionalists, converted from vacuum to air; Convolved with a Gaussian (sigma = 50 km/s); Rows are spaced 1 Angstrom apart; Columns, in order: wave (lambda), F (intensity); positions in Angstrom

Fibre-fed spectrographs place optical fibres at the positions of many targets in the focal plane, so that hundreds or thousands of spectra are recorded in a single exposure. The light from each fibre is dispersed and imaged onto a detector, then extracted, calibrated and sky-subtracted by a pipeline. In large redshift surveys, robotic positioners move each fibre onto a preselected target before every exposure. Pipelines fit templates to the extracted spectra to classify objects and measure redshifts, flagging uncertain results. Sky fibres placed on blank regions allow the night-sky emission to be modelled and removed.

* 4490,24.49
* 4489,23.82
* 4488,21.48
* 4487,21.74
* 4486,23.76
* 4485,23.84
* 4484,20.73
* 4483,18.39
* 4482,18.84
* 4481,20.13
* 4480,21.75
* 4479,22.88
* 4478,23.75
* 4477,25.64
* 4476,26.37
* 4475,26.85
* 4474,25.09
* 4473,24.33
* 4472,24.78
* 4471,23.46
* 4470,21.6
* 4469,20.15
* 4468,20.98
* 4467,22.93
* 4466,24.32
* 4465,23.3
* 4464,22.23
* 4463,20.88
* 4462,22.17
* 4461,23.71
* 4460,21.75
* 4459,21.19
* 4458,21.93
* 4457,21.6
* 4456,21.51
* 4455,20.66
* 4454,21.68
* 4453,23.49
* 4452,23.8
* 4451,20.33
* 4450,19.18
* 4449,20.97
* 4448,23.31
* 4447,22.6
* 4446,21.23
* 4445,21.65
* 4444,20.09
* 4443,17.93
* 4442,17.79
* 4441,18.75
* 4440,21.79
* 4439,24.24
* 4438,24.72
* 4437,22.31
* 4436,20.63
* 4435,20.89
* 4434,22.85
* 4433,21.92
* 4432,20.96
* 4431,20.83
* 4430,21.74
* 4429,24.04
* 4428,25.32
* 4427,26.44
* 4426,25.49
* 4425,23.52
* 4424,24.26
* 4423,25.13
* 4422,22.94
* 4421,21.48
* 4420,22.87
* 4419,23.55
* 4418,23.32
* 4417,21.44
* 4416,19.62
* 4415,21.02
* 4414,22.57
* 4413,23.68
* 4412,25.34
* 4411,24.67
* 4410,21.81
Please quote 1.5 Angstrom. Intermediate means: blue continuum 23.1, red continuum 22.6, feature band 21.2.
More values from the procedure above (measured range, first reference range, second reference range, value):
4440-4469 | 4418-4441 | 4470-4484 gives 2.0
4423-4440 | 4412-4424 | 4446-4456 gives -0.6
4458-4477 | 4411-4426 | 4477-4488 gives -0.9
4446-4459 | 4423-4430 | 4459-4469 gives 0.7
